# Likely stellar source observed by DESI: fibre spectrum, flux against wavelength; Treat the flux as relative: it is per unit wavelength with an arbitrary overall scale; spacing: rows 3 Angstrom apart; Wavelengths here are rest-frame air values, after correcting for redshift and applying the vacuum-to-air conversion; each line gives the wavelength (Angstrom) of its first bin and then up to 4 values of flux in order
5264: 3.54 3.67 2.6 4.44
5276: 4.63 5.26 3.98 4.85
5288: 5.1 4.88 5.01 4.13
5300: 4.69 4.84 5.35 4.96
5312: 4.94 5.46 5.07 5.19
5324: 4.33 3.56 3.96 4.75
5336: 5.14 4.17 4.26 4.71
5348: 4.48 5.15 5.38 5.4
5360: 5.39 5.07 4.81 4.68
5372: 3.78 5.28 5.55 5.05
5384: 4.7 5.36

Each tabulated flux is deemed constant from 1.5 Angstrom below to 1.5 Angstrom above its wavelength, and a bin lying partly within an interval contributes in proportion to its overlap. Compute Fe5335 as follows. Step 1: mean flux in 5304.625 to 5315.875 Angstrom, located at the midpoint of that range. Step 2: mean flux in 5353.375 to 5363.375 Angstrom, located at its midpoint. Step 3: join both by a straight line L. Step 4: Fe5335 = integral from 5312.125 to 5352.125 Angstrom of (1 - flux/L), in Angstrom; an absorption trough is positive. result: 4.6 Angstrom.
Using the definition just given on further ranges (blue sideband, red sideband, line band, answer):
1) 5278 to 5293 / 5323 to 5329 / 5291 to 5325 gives -4.9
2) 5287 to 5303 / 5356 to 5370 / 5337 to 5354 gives 1.2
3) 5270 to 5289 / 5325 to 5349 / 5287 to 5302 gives -0.9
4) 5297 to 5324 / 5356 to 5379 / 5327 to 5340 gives 1.5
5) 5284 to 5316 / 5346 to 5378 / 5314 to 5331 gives 1.2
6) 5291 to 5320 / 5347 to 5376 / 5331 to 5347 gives 1.2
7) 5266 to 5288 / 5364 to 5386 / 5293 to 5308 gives -1.3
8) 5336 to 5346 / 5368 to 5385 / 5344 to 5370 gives -2.1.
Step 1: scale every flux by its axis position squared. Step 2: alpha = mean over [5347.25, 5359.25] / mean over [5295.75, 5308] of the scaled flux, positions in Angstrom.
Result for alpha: 1.10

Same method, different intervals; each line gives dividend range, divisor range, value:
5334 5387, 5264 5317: 1.09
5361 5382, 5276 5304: 1.07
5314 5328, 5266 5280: 1.18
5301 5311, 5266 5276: 1.37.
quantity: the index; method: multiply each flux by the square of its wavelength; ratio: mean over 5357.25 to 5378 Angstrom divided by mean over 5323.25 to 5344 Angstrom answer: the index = 1.2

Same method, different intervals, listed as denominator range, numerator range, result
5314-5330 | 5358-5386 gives 1.09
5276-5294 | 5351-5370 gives 1.10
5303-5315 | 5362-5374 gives 0.92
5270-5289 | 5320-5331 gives 0.95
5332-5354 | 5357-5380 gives 1.06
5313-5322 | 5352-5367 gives 1.01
